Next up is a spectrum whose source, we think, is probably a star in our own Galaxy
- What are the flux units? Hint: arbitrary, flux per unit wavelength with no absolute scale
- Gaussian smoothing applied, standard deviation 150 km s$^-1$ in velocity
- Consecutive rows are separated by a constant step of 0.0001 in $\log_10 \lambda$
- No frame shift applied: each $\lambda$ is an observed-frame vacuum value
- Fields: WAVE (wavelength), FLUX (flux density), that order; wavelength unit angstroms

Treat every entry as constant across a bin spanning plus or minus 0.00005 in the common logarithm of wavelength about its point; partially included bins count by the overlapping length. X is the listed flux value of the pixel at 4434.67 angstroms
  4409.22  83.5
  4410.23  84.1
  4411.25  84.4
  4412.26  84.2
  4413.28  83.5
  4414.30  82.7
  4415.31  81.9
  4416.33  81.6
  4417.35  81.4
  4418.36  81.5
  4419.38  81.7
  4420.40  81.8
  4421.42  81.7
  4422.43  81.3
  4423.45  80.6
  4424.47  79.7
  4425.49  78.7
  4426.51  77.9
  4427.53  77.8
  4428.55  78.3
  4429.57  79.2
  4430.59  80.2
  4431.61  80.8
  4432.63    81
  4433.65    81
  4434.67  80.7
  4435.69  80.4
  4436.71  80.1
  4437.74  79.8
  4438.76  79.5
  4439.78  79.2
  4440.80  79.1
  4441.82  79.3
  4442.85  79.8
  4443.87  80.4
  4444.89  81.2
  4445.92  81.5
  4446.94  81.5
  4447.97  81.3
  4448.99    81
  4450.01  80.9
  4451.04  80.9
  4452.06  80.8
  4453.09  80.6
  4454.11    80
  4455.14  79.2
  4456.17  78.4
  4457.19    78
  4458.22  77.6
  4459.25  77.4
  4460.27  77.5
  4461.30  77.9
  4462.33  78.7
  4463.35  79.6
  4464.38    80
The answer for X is 80.7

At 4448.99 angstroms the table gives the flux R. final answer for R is 81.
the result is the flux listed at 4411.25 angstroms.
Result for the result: 84.4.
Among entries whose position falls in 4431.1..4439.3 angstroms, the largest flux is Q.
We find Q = 81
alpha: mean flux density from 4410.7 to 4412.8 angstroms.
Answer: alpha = 84.2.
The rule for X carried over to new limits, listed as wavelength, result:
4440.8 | 79.1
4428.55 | 78.3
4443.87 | 80.4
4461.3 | 77.9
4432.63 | 81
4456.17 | 78.4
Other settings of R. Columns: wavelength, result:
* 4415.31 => 81.9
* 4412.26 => 84.2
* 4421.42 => 81.7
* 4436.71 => 80.1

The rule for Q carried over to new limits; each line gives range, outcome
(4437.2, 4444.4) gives 80.4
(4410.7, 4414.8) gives 84.4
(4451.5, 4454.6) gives 80.8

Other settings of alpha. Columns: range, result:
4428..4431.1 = 79.2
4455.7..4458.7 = 78.1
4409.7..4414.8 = 83.8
